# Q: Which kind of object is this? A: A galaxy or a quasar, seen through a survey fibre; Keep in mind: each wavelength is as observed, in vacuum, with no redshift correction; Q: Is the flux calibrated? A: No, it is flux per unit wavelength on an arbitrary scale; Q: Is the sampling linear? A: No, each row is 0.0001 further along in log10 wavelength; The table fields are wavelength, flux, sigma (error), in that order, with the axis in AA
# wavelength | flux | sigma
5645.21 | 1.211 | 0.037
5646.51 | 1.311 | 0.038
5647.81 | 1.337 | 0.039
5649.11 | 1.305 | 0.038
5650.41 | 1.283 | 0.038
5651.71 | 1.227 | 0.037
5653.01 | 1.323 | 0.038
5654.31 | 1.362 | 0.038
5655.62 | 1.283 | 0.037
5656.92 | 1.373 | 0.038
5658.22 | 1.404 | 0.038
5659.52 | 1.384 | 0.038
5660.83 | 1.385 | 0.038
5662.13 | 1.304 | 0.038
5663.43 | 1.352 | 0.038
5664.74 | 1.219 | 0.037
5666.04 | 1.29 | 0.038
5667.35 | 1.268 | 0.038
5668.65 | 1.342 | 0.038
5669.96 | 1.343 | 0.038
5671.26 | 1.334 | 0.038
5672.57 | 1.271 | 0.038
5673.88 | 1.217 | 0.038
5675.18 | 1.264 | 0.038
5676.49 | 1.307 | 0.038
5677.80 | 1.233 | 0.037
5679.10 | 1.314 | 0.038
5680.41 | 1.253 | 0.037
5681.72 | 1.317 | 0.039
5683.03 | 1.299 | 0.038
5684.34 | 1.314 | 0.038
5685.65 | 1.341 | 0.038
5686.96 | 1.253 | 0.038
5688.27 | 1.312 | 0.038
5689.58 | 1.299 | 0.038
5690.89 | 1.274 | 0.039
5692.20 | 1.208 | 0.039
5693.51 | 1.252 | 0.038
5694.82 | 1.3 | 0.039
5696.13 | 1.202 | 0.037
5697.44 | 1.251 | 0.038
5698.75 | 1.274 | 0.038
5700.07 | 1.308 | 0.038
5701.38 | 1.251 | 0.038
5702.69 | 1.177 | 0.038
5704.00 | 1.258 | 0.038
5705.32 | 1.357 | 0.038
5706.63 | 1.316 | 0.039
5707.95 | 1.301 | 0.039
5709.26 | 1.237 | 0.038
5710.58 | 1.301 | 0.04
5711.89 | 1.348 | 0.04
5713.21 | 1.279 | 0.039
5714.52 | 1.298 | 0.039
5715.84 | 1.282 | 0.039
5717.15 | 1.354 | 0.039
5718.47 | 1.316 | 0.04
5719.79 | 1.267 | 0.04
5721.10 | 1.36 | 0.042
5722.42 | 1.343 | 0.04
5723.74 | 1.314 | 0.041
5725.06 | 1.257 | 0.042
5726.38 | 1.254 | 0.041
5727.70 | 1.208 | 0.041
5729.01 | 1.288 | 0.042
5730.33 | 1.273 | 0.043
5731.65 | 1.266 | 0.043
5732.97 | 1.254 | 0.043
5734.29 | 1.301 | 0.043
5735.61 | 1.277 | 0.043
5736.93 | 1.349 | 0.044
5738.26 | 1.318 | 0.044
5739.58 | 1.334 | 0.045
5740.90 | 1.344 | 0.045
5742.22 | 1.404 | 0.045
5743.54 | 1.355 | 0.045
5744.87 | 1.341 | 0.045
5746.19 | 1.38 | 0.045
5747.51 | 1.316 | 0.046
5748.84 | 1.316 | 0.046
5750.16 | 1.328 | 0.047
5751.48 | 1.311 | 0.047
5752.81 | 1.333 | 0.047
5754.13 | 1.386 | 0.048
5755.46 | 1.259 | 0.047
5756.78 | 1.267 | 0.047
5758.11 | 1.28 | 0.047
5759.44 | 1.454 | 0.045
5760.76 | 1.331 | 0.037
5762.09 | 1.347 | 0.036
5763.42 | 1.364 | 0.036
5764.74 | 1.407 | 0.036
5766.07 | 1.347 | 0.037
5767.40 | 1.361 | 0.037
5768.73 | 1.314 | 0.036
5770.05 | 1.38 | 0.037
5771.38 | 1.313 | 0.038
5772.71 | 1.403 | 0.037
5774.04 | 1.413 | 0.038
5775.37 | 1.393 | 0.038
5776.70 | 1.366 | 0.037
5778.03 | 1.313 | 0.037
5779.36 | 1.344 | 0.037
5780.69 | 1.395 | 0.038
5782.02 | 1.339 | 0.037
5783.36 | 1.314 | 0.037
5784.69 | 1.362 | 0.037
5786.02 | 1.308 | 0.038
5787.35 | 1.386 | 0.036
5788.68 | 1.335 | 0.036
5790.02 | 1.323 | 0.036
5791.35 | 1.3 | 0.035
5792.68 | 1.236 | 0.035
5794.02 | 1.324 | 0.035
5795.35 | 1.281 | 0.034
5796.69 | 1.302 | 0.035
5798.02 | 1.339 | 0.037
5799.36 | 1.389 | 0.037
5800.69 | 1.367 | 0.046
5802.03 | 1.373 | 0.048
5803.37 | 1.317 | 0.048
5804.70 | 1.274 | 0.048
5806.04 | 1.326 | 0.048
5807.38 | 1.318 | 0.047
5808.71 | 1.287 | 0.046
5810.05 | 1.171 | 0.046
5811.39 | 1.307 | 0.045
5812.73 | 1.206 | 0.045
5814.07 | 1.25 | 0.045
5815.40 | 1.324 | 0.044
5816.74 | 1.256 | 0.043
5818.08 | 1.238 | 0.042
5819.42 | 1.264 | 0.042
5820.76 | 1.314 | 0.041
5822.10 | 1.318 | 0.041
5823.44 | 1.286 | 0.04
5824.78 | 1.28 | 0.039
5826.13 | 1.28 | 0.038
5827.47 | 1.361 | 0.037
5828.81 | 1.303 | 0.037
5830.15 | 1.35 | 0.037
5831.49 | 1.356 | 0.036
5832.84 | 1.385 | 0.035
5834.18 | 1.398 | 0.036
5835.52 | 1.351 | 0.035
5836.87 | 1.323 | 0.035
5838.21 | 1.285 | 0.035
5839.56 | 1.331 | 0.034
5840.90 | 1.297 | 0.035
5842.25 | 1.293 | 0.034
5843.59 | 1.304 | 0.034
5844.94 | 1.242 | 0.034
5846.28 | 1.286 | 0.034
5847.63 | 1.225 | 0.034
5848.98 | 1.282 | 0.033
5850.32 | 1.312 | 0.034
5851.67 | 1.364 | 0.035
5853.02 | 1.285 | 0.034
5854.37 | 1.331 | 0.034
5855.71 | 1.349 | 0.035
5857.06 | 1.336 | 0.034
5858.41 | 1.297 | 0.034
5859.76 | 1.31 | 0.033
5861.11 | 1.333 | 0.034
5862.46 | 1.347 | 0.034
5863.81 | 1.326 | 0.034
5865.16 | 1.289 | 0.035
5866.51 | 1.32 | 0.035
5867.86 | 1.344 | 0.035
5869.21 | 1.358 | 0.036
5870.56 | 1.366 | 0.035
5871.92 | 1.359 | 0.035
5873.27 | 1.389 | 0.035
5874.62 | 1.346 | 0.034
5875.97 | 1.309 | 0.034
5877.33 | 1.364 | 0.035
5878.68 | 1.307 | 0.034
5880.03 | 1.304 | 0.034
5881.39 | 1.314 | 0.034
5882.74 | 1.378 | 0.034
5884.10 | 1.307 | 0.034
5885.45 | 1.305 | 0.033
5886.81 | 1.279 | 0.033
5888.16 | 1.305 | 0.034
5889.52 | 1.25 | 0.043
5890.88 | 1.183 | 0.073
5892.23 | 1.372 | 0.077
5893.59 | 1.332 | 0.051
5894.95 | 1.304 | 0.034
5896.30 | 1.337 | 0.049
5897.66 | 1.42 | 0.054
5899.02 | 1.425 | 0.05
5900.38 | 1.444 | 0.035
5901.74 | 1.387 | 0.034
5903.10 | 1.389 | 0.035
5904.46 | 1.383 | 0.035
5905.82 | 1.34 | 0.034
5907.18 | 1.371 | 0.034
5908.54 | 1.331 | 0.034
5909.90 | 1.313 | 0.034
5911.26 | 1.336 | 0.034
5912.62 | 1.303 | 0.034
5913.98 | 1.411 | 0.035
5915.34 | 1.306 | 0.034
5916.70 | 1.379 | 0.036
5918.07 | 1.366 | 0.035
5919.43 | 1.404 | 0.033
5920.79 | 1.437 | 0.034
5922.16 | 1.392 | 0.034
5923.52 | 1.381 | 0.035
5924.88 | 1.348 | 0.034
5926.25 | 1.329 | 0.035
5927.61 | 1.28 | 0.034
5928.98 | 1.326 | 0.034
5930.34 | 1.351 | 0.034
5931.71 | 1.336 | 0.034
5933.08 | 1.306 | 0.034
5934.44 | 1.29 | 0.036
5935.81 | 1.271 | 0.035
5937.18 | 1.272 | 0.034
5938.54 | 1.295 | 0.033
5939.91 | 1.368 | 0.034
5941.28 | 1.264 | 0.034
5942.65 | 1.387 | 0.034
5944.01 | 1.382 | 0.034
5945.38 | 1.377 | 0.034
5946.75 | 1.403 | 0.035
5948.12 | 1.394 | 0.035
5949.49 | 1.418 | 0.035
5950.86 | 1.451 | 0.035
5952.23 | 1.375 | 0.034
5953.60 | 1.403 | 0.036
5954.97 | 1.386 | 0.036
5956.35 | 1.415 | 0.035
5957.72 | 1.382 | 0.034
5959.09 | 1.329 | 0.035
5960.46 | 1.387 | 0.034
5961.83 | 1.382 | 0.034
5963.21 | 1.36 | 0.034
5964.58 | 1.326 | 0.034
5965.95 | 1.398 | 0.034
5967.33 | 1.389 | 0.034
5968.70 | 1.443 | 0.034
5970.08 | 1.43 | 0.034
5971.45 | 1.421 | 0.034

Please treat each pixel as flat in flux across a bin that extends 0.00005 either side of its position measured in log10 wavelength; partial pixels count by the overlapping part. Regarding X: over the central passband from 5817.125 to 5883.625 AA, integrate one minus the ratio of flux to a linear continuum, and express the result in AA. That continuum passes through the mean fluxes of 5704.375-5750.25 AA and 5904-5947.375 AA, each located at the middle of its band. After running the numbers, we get 0.6 AA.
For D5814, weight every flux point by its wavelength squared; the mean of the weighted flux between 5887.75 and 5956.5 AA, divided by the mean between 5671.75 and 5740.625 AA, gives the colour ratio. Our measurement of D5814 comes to 1.13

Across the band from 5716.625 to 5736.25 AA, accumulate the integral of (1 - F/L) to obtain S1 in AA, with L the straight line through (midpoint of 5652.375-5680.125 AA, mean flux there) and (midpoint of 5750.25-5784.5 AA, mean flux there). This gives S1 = 0.67 AA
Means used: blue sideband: 1.31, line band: 1.29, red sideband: 1.35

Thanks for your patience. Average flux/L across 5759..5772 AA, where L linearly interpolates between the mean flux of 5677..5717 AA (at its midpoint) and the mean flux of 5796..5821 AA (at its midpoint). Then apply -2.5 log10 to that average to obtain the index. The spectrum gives -0.06 mag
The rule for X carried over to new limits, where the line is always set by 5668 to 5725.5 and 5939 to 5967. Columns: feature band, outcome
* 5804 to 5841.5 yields 0.9 AA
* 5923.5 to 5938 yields 0.6 AA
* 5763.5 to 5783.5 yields -0.7 AA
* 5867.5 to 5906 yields 0.4 AA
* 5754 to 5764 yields -0.2 AA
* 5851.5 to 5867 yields 0.3 AA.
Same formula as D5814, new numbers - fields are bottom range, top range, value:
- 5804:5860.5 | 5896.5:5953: 1.08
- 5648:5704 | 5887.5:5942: 1.13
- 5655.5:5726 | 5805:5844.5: 1.05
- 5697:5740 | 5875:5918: 1.10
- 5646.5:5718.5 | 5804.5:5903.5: 1.08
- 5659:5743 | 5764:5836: 1.06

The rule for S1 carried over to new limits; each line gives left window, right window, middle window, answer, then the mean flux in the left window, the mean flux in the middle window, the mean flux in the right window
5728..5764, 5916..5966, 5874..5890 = 0.4 AA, 1.32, 1.31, 1.36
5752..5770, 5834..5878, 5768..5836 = 0.6 AA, 1.34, 1.32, 1.32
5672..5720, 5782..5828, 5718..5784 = -1.9 AA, 1.28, 1.33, 1.3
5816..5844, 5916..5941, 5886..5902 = -0.1 AA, 1.31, 1.33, 1.34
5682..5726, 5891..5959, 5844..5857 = 0.3 AA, 1.29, 1.3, 1.36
